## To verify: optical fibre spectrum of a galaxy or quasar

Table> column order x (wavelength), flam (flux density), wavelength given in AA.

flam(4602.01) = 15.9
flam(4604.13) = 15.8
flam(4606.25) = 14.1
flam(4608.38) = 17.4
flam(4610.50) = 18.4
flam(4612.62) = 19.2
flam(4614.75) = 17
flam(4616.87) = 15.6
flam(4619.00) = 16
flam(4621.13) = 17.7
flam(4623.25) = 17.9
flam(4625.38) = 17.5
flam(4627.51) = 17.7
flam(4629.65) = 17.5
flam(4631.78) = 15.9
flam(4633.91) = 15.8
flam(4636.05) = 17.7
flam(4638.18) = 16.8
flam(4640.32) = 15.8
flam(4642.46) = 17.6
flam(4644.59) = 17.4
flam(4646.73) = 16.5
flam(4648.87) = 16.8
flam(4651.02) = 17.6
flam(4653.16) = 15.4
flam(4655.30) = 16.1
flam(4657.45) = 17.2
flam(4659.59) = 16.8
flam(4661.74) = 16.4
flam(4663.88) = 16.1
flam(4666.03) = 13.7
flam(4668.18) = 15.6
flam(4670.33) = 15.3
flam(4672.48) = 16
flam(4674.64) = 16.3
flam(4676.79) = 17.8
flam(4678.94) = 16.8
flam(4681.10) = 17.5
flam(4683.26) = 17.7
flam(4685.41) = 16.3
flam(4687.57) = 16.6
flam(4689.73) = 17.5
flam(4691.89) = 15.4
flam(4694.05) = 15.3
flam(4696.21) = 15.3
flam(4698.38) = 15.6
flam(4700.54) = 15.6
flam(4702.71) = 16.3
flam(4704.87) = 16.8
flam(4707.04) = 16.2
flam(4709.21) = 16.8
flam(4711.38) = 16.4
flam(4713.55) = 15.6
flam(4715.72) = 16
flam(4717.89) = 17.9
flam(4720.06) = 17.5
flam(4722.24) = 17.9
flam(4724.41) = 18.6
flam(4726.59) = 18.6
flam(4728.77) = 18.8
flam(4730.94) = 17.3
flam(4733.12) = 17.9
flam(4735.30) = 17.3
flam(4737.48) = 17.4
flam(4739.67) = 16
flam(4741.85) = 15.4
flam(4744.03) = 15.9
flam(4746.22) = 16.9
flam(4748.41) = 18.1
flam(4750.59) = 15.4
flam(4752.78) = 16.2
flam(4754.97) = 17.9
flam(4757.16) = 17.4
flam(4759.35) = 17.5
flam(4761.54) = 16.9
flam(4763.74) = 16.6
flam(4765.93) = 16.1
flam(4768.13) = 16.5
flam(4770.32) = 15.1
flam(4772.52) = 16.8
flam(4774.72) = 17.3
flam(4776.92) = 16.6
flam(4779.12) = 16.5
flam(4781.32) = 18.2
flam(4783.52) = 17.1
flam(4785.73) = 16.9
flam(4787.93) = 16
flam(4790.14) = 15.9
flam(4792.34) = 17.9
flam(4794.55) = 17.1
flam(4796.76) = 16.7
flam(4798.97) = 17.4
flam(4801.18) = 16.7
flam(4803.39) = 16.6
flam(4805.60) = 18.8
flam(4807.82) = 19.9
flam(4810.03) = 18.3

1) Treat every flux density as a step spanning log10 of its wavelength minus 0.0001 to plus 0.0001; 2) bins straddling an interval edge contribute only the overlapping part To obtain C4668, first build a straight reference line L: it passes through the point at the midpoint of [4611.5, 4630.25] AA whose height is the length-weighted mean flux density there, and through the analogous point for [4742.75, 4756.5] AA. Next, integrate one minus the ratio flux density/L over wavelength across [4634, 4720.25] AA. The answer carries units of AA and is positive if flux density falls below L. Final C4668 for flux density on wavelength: 3.3 AA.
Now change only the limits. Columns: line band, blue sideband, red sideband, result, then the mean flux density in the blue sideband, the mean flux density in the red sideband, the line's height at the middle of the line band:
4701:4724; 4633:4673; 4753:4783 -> -0.2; 16.4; 16.9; 16.6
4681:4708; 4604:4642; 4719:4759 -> 1.3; 16.9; 17.3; 17.1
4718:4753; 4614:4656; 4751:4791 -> -1.0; 16.8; 16.7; 16.8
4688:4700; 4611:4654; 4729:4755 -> 0.7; 17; 16.8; 16.9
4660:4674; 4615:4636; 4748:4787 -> 1.1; 16.9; 16.8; 16.9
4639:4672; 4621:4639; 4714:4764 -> 1.7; 17.1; 17.2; 17.2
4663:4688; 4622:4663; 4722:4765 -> 1.0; 16.9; 17.2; 17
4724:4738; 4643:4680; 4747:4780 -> -1.2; 16.4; 16.7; 16.6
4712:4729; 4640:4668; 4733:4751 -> -0.9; 16.4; 16.7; 16.6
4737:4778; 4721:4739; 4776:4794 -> 1.8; 17.9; 16.9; 17.4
